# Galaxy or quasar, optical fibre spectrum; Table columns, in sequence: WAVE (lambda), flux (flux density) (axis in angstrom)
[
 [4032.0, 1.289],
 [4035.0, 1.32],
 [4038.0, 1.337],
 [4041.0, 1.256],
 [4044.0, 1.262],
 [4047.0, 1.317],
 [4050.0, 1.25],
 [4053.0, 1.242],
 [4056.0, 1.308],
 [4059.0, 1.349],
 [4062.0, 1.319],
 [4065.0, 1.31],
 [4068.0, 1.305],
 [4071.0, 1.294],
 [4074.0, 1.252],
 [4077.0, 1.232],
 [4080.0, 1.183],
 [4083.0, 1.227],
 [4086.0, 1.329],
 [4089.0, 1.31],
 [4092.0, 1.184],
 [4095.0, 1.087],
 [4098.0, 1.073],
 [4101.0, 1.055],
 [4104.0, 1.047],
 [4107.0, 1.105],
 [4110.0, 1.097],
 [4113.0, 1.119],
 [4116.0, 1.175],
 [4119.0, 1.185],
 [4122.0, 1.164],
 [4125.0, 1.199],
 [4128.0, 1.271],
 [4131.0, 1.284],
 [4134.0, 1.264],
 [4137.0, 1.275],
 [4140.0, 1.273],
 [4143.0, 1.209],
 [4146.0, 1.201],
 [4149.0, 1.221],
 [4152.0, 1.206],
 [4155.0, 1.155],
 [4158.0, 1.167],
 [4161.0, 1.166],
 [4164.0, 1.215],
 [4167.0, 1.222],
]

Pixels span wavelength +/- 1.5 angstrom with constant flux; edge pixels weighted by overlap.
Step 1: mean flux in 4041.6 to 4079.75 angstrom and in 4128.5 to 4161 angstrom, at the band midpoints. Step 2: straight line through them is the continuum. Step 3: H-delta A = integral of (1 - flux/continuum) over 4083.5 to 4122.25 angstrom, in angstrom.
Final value 3.2 angstrom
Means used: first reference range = 1.28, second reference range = 1.22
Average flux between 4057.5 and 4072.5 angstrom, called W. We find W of 1.32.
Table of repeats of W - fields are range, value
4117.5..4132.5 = 1.22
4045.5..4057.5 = 1.28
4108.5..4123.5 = 1.15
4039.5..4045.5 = 1.26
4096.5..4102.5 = 1.06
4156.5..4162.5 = 1.17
